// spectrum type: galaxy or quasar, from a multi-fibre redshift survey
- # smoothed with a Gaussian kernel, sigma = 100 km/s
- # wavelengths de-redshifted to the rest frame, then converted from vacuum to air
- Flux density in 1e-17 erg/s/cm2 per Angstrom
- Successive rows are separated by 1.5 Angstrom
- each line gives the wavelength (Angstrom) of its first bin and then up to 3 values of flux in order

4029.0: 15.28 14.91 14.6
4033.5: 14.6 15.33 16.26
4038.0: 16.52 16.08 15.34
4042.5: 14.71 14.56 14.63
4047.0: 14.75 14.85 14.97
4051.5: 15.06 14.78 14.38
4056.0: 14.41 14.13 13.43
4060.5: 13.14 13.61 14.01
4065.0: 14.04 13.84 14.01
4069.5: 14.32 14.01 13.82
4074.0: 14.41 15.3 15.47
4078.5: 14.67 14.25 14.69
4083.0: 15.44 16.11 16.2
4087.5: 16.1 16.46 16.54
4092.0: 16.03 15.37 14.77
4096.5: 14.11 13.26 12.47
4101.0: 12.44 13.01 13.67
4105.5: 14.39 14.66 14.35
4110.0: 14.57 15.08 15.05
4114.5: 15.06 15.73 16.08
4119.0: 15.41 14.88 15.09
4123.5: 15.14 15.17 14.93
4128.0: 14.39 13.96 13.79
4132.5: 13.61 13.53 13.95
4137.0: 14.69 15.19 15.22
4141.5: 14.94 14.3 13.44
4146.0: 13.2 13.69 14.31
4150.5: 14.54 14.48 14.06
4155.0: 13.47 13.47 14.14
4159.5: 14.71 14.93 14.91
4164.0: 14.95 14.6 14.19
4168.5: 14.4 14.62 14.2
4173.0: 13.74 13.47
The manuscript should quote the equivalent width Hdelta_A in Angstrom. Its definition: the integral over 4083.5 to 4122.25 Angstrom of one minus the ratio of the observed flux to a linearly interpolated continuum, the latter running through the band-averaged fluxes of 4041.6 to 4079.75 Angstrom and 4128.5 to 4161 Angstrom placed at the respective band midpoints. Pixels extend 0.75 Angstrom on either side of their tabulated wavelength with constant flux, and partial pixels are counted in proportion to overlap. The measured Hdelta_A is -1.7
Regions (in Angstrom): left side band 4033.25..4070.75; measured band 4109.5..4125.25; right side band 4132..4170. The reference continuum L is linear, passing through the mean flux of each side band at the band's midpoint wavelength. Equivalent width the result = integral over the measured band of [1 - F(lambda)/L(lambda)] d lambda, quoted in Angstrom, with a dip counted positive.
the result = -0.9 Angstrom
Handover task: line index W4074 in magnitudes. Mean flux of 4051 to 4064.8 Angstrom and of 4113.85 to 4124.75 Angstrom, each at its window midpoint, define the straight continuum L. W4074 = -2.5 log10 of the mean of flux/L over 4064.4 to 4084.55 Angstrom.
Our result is -0.01 mag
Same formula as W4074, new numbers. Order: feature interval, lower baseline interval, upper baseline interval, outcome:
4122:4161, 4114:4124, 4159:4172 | 0.05 mag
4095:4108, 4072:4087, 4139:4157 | 0.09 mag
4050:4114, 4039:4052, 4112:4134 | 0.03 mag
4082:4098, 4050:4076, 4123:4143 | -0.09 mag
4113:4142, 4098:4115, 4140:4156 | -0.05 mag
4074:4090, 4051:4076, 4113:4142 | -0.08 mag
